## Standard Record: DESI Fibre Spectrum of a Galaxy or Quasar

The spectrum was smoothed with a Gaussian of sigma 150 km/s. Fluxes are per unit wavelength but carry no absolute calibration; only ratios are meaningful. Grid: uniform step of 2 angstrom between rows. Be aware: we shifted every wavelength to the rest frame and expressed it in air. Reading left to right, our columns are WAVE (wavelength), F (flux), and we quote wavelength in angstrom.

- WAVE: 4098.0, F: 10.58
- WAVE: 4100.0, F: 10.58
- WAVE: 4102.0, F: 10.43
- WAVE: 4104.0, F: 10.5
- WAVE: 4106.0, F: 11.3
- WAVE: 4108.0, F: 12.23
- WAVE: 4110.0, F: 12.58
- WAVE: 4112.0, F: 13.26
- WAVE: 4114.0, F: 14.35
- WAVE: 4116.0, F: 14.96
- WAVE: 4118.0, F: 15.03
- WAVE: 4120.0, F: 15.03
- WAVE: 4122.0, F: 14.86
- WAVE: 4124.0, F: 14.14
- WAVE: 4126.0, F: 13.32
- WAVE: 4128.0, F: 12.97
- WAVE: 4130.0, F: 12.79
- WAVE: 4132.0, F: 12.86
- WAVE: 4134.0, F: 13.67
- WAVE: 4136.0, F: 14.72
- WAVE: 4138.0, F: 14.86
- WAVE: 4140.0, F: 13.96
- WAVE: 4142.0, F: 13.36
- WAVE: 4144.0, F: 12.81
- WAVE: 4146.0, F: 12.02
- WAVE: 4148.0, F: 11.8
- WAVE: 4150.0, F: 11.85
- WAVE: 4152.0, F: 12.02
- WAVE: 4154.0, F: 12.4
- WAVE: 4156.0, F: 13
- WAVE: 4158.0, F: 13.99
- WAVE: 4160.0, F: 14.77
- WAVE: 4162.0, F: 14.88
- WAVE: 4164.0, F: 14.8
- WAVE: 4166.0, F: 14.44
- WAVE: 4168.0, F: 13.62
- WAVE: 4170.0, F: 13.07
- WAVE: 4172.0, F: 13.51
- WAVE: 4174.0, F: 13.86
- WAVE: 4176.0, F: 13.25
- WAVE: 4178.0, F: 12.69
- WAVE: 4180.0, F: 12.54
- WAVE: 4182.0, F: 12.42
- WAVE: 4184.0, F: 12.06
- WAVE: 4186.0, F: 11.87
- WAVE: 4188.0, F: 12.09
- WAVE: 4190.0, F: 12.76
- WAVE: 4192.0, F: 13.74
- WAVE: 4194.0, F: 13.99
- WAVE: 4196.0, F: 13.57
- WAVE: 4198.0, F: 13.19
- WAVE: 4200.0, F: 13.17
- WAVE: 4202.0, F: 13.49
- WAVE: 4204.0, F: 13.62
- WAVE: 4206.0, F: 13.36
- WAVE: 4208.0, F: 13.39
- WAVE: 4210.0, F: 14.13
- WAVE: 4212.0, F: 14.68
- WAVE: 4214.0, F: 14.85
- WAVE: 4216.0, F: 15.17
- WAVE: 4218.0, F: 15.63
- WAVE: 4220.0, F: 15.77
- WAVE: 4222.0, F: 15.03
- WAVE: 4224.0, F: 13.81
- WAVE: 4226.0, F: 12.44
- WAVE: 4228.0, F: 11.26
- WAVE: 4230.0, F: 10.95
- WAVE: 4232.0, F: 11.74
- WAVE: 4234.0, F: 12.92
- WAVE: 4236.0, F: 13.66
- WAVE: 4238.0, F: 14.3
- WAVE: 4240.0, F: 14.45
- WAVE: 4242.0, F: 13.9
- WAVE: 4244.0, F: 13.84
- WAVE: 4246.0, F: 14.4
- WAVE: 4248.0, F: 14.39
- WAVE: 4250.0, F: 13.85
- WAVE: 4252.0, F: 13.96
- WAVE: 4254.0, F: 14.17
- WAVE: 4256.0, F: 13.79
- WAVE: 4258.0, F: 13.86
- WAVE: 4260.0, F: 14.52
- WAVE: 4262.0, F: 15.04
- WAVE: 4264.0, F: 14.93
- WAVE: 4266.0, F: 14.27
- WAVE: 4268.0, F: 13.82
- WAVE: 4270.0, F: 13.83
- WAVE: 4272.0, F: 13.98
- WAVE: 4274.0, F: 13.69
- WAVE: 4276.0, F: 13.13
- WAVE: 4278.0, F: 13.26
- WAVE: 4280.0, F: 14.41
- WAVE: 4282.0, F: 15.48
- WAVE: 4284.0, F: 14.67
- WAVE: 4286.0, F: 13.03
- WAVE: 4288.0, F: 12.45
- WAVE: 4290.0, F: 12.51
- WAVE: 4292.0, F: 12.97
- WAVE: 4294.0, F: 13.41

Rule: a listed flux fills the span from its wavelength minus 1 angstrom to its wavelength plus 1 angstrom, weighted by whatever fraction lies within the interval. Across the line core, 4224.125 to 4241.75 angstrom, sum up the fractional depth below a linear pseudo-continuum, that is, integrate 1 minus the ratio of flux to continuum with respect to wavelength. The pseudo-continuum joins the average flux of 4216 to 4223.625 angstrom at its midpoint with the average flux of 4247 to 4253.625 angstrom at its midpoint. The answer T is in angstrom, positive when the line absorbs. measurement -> 2.3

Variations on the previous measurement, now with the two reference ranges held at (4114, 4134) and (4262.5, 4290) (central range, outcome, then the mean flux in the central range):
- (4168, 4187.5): 1.6 angstrom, 12.8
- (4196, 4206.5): 0.4 angstrom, 13.4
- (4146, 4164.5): 1.1 angstrom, 13.2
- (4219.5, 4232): 0.8 angstrom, 13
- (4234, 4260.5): -0.2 angstrom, 14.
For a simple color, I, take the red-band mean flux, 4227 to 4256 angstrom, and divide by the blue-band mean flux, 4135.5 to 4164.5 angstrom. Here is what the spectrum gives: 1.00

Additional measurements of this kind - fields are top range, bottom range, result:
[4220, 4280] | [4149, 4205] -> 1.04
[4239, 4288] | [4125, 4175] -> 1.05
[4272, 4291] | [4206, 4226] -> 0.94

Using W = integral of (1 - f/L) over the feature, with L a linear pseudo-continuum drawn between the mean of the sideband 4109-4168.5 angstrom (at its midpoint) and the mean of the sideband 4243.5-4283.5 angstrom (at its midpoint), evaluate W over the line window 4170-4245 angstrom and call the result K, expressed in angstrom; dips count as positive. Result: 2.62 angstrom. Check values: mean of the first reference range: 13.6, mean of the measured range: 13.4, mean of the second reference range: 14.1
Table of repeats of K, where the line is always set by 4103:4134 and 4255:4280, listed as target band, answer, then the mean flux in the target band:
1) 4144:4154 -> 1.1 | 12.1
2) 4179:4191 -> 1.2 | 12.3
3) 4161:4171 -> -0.4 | 14.2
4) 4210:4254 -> 0.0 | 13.9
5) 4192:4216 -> -0.1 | 13.8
